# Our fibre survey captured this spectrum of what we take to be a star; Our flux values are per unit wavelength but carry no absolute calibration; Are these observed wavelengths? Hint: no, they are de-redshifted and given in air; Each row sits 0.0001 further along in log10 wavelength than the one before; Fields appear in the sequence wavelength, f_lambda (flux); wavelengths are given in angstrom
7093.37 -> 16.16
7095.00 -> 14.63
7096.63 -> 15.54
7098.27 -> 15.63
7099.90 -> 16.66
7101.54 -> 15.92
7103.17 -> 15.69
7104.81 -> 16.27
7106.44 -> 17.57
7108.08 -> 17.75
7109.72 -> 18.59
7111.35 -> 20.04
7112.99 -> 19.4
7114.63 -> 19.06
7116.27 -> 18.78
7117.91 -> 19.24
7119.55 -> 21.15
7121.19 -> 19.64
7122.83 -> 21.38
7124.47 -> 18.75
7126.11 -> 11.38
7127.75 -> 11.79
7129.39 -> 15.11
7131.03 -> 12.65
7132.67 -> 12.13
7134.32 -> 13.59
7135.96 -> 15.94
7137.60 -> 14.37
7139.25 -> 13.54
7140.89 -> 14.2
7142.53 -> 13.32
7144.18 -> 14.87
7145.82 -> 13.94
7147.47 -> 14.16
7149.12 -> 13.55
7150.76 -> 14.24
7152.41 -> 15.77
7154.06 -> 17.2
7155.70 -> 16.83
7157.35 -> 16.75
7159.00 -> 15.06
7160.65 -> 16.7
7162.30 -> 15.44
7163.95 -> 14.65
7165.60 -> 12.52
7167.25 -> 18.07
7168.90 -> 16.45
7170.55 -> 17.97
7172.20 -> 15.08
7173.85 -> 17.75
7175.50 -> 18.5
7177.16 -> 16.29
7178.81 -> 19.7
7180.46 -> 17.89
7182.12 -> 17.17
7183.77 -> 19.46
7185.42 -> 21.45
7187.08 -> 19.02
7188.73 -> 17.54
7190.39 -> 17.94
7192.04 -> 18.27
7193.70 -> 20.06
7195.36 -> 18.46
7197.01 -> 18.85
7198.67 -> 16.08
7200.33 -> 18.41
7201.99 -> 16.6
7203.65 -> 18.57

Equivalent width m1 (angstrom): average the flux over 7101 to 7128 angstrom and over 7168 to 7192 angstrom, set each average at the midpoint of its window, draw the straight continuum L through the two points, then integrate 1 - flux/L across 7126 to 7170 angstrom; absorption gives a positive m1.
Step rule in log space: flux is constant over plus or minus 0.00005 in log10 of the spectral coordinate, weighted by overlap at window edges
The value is 8.1 angstrom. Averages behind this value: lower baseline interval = 17.9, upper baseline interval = 18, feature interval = 14.7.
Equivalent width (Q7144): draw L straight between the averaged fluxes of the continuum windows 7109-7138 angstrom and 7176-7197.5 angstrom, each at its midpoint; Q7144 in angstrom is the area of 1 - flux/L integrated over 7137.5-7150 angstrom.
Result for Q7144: 2.5 angstrom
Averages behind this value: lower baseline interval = 16.9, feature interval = 14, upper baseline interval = 18.6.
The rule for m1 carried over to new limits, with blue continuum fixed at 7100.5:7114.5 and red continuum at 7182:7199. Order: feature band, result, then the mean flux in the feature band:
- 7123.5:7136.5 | 2.91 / 14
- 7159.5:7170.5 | 1.56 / 15.8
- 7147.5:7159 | 1.70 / 15.6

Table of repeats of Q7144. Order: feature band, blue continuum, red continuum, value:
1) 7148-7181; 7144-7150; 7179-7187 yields 0.3 angstrom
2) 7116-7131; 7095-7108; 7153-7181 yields -0.8 angstrom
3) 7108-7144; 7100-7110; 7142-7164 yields -0.5 angstrom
